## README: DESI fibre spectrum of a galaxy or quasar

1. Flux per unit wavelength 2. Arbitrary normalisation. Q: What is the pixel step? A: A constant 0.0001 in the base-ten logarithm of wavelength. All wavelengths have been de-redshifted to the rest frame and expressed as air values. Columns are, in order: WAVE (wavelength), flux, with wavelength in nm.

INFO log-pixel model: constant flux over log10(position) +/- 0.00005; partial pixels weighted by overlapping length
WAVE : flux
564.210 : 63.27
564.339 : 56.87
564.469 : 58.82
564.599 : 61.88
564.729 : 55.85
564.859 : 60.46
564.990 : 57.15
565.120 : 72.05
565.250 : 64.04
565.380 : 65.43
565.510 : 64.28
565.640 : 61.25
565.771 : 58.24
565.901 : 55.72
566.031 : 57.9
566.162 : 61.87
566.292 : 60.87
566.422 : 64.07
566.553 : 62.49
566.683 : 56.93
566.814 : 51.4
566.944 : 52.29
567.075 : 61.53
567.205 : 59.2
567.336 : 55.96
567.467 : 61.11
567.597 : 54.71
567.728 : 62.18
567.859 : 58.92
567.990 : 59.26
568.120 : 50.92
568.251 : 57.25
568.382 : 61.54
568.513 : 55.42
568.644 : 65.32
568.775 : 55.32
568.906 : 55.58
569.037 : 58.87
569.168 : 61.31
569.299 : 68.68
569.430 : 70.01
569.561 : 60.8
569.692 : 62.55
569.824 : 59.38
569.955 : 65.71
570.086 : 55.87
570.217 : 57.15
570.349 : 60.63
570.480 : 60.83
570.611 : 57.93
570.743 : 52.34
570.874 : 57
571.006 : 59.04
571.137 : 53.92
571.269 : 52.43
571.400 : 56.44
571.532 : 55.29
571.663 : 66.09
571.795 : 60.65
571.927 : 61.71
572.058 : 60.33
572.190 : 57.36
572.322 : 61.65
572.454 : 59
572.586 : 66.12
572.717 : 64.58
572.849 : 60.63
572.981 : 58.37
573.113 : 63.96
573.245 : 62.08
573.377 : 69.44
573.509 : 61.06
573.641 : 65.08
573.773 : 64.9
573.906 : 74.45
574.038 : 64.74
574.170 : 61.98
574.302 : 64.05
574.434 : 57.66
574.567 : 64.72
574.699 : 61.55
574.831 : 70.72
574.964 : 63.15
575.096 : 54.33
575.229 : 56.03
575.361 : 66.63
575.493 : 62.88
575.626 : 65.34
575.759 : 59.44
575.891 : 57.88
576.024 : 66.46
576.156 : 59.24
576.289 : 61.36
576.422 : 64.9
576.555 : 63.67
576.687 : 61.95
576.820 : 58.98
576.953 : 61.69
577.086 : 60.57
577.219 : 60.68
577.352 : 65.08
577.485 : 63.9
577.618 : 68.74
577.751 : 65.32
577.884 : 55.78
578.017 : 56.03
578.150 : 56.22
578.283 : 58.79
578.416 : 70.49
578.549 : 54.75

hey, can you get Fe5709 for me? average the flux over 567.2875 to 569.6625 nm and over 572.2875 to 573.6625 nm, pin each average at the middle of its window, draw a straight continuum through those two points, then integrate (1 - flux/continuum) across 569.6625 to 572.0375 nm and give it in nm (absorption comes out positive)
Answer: 0.11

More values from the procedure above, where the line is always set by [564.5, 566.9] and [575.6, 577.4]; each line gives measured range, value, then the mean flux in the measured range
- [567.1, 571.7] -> 0.152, 59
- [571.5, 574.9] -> -0.091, 63.1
